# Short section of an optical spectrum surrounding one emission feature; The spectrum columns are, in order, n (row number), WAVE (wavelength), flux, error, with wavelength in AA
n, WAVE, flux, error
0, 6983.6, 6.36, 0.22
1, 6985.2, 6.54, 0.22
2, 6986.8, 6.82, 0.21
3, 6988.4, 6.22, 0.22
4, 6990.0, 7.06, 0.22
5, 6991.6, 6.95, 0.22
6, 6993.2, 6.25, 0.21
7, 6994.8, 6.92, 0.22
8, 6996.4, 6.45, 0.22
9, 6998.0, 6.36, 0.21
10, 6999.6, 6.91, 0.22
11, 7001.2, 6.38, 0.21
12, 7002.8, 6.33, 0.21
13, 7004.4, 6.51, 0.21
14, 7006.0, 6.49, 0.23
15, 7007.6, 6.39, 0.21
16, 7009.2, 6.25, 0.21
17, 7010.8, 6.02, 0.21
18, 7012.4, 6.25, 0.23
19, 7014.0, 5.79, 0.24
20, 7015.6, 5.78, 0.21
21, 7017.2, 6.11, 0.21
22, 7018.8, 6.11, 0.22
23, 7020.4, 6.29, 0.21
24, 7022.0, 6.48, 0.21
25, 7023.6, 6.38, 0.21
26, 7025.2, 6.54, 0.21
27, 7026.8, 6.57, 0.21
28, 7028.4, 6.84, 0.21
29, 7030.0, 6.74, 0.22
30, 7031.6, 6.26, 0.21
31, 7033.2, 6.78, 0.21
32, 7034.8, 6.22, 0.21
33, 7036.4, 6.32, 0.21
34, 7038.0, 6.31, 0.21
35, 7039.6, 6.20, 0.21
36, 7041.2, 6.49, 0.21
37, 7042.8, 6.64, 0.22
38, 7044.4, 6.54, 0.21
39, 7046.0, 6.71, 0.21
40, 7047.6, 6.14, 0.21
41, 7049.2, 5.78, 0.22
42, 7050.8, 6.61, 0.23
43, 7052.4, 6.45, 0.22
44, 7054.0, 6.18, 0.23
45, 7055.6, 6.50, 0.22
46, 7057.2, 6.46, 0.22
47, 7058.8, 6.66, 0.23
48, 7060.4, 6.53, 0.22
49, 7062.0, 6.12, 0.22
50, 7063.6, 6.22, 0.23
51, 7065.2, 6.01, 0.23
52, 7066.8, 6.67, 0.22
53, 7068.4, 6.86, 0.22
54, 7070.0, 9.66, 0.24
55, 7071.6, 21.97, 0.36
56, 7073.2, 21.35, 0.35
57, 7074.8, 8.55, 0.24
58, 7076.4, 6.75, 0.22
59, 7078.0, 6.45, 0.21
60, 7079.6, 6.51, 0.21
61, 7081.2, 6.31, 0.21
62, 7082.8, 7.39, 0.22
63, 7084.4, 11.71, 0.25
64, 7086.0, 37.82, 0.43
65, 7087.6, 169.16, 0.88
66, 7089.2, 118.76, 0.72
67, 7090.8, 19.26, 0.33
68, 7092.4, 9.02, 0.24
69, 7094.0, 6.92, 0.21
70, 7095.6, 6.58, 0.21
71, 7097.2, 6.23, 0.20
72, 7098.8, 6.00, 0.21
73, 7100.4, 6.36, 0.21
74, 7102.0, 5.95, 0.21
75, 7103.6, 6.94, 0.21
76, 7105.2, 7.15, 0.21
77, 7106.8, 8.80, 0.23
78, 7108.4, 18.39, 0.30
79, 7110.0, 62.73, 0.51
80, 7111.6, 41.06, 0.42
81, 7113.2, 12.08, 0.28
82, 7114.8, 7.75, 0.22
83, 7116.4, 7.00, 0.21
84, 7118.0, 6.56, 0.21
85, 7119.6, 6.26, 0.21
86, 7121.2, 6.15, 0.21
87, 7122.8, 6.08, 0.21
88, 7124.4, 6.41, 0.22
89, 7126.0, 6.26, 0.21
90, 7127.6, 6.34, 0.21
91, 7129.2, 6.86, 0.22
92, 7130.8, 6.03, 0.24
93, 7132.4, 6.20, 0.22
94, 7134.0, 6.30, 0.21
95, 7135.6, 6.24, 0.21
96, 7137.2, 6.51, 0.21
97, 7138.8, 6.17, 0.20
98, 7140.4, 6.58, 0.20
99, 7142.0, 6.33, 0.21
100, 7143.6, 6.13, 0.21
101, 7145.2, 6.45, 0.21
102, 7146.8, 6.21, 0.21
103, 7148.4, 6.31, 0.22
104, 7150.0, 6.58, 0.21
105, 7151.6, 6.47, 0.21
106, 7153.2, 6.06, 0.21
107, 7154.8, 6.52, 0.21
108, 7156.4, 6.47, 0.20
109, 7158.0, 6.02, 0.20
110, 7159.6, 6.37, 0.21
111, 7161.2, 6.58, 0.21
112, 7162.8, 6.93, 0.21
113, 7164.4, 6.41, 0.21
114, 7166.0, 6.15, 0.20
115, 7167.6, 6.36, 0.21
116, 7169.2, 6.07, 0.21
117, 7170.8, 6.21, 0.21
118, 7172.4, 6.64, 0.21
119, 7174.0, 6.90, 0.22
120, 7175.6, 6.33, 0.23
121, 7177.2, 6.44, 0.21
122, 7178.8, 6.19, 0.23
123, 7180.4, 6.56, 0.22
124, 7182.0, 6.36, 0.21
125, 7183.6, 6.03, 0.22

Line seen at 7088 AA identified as H-alpha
